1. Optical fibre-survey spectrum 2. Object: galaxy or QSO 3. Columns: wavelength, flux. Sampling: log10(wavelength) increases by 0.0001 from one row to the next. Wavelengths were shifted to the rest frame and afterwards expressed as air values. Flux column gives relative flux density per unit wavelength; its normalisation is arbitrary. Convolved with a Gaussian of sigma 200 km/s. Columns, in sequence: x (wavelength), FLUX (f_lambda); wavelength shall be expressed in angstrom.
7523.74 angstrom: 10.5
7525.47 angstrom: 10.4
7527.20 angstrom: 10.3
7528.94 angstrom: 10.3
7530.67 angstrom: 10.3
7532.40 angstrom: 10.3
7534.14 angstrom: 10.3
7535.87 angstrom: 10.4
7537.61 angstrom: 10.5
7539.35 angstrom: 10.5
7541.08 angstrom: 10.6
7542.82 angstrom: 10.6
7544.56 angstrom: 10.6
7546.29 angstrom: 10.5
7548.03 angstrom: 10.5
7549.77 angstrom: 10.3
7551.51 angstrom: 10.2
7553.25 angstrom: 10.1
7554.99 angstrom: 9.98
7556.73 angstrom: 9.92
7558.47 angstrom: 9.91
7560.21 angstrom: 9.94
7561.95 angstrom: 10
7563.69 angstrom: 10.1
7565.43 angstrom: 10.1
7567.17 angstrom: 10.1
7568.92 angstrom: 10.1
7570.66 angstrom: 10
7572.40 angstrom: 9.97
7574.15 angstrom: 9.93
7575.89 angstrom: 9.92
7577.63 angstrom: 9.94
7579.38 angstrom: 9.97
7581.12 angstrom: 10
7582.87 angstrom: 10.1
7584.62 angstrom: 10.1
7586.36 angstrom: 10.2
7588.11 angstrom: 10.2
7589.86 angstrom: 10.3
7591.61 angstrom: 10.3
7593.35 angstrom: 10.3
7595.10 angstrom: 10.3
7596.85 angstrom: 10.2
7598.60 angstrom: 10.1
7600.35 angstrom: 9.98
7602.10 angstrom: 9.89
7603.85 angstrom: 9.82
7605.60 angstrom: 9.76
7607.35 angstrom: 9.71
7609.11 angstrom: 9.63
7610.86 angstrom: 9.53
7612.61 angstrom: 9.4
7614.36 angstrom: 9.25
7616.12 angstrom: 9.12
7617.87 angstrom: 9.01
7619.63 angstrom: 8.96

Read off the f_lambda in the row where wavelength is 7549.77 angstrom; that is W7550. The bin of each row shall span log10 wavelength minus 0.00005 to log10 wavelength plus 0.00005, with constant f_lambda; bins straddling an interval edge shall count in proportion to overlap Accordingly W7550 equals 10.3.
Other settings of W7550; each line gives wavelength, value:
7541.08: 10.6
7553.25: 10.1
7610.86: 9.53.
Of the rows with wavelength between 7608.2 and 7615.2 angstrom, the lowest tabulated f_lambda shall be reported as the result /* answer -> 9.25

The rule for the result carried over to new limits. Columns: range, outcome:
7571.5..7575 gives 9.93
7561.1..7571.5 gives 10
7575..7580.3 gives 9.92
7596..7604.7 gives 9.82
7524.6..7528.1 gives 10.3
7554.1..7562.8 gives 9.91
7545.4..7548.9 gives 10.5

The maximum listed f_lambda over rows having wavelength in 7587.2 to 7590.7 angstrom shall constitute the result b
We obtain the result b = 10.3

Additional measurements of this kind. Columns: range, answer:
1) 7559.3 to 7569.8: 10.1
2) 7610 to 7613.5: 9.53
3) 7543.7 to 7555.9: 10.6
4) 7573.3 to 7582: 10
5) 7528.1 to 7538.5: 10.5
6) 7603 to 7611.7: 9.82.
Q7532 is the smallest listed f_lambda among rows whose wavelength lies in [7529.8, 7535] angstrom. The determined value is 10.3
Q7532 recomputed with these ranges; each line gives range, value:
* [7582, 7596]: 10.1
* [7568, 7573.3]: 9.97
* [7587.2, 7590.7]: 10.2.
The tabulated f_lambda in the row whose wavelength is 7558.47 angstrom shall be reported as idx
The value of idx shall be 9.91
